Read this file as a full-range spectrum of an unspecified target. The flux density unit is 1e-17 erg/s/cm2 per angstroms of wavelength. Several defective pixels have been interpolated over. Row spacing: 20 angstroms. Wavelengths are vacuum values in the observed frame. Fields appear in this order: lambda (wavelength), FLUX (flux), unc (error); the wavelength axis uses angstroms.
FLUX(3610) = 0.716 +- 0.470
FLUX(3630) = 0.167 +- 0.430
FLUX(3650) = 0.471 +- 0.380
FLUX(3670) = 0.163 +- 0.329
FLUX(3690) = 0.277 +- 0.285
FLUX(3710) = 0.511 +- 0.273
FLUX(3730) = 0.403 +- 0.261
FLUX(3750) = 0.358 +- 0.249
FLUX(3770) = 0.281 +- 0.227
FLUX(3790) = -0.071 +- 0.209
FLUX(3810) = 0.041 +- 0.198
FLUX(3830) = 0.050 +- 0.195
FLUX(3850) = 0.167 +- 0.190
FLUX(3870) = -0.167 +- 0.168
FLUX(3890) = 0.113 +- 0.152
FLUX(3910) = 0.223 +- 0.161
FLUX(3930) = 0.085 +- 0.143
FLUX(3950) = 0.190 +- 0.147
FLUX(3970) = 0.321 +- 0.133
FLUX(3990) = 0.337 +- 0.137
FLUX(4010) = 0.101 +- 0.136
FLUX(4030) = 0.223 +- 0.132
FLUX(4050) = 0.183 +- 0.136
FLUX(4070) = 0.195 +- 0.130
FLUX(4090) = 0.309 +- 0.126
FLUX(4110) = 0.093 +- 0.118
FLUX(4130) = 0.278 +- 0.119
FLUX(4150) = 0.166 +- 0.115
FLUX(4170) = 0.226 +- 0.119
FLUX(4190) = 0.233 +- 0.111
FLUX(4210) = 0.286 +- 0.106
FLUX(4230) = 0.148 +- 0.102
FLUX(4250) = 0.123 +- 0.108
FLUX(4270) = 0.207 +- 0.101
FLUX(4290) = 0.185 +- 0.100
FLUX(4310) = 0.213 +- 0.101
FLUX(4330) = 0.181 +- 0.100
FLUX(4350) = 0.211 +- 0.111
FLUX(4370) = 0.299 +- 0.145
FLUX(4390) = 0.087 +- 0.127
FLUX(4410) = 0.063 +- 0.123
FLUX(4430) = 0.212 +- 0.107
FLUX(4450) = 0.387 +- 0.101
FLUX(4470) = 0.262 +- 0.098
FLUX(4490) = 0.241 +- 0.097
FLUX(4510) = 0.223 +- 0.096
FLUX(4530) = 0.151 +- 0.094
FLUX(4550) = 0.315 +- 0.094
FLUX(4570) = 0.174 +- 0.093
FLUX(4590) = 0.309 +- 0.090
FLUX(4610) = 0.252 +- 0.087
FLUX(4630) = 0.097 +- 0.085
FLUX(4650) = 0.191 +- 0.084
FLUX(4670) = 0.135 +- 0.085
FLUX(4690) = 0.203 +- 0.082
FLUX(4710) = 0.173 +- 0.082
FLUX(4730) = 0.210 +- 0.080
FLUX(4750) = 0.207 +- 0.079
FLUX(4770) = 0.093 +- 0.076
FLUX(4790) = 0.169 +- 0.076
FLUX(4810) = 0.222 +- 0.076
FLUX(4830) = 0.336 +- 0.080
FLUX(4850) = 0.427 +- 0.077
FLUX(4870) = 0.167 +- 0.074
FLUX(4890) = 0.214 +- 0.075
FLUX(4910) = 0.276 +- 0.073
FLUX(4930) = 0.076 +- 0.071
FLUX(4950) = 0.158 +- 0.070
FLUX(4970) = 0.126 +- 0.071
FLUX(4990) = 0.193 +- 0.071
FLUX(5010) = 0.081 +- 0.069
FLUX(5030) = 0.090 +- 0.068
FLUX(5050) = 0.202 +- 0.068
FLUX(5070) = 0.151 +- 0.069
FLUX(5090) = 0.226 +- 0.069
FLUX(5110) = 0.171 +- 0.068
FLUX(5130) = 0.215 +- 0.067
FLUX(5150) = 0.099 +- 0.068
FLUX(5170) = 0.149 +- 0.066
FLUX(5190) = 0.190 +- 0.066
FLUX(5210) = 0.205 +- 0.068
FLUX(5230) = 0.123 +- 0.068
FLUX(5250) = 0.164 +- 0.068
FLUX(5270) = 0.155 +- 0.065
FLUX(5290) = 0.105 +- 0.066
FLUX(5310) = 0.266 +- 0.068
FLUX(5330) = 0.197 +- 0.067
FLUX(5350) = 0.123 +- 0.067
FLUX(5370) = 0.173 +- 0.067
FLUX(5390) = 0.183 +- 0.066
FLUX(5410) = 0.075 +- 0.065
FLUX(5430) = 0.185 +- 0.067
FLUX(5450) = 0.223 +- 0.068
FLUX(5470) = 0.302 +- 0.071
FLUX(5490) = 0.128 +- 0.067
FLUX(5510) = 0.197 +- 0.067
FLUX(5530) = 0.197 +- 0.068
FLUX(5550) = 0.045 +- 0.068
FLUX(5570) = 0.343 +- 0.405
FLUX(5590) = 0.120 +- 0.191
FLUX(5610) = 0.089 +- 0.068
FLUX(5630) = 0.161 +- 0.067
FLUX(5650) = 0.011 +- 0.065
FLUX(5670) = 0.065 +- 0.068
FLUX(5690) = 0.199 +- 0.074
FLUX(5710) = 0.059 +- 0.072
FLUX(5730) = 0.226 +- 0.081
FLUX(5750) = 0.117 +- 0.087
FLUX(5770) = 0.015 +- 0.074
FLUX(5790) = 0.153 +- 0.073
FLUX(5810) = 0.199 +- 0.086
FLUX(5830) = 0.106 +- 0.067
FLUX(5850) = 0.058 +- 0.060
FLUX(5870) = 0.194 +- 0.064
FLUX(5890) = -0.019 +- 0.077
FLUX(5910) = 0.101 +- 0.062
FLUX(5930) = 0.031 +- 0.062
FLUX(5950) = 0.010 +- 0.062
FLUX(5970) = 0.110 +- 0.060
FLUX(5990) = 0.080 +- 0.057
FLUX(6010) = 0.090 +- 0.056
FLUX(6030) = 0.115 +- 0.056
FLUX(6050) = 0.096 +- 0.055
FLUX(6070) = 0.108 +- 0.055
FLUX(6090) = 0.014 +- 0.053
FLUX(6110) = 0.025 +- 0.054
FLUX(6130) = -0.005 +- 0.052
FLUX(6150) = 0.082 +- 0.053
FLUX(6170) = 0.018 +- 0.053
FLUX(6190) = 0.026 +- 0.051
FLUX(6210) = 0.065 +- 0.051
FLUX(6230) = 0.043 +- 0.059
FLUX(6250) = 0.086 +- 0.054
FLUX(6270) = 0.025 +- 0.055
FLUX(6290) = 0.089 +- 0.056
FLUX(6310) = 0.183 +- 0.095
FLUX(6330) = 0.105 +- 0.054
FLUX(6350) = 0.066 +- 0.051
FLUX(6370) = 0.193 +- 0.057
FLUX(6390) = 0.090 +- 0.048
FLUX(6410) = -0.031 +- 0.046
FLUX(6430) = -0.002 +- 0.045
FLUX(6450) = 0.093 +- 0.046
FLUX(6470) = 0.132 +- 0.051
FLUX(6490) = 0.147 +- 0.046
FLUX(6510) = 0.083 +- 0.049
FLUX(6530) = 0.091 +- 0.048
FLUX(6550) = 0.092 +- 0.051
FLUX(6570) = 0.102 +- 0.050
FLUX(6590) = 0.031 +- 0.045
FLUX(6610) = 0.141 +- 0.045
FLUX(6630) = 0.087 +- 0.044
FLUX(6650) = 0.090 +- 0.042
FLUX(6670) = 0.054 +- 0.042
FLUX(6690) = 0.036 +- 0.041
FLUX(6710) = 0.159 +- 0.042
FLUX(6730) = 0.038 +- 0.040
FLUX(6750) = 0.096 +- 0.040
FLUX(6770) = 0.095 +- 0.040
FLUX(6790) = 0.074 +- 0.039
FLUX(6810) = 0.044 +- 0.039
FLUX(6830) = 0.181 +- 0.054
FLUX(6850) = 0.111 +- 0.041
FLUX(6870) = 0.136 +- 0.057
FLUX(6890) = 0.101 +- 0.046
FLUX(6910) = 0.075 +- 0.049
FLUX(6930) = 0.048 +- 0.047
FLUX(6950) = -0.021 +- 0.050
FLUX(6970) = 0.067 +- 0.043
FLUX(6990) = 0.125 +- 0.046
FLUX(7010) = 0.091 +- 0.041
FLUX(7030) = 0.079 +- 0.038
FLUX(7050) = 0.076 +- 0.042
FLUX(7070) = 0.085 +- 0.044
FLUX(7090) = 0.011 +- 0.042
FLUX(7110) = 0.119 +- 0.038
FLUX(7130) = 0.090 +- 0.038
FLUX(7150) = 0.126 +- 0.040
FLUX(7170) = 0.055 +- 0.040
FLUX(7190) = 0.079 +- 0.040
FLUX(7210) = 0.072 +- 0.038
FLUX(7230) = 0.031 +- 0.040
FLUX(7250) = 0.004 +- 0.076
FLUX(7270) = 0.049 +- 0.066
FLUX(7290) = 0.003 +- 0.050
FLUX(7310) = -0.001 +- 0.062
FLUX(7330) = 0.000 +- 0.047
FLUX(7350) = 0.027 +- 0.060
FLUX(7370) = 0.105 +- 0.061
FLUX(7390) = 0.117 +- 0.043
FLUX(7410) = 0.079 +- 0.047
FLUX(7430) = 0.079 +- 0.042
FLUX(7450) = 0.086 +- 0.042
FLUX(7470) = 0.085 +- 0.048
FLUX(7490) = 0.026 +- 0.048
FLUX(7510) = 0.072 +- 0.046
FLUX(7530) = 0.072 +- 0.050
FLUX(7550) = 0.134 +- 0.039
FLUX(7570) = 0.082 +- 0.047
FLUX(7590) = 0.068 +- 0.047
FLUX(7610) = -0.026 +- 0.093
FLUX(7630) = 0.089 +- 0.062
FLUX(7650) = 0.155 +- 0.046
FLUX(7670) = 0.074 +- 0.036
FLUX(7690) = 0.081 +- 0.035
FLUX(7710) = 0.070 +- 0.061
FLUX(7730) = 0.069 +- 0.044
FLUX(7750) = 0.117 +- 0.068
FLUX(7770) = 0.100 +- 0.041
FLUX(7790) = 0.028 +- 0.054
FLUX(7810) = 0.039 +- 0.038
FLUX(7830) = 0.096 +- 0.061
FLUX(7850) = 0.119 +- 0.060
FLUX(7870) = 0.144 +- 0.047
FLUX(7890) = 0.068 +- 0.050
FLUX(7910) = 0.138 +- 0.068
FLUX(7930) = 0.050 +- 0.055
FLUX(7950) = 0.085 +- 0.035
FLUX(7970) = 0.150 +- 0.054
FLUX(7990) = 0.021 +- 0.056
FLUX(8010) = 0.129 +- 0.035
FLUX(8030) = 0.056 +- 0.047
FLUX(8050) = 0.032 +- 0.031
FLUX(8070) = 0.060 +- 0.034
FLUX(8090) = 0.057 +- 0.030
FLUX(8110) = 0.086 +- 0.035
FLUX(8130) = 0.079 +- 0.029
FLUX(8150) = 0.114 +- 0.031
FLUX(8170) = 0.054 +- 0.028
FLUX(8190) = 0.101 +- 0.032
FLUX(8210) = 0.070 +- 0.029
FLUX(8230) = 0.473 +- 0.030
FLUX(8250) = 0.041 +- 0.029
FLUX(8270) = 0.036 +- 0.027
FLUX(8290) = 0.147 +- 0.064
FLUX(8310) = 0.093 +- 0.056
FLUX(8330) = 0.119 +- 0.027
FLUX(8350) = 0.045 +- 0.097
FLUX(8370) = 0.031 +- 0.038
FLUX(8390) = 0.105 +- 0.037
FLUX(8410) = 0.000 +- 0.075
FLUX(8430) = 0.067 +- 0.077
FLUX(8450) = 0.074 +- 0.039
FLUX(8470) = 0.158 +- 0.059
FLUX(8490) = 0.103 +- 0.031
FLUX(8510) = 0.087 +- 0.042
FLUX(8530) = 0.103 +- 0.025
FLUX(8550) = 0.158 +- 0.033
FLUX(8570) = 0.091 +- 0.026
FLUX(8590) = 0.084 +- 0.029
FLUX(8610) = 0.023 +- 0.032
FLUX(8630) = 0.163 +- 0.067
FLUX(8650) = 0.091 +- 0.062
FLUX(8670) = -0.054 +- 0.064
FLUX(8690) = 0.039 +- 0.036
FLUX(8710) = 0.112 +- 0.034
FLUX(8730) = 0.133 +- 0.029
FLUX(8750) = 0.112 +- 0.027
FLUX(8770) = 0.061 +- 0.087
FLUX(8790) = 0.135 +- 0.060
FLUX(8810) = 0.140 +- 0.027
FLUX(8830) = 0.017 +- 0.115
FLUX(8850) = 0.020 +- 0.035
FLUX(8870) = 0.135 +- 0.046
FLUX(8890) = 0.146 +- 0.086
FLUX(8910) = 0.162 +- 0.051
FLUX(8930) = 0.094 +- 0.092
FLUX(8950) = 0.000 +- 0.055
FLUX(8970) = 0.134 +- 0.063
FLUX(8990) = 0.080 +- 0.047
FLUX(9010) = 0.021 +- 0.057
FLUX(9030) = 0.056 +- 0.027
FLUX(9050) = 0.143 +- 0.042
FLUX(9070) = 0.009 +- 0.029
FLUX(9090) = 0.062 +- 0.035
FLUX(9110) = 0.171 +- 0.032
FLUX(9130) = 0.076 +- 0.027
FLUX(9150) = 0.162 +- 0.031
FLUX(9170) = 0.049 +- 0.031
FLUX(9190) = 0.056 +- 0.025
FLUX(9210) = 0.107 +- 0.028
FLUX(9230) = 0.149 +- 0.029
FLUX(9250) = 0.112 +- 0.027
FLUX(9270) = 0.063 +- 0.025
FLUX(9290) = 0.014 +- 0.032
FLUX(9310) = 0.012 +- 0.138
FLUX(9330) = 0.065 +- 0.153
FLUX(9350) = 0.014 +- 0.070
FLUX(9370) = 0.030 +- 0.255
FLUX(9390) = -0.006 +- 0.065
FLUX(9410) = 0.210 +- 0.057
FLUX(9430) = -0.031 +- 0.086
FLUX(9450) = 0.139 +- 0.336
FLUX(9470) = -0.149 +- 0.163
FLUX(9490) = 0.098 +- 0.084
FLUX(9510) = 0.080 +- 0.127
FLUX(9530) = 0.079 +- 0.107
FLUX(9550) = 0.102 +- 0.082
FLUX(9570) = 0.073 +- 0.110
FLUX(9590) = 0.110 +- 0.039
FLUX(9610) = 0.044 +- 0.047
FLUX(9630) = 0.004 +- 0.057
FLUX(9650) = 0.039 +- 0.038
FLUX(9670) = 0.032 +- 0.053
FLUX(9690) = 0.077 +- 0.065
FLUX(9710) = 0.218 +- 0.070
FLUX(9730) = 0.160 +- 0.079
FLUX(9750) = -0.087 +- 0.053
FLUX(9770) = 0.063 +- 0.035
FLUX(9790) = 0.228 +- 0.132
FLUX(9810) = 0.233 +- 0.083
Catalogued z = 1.21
